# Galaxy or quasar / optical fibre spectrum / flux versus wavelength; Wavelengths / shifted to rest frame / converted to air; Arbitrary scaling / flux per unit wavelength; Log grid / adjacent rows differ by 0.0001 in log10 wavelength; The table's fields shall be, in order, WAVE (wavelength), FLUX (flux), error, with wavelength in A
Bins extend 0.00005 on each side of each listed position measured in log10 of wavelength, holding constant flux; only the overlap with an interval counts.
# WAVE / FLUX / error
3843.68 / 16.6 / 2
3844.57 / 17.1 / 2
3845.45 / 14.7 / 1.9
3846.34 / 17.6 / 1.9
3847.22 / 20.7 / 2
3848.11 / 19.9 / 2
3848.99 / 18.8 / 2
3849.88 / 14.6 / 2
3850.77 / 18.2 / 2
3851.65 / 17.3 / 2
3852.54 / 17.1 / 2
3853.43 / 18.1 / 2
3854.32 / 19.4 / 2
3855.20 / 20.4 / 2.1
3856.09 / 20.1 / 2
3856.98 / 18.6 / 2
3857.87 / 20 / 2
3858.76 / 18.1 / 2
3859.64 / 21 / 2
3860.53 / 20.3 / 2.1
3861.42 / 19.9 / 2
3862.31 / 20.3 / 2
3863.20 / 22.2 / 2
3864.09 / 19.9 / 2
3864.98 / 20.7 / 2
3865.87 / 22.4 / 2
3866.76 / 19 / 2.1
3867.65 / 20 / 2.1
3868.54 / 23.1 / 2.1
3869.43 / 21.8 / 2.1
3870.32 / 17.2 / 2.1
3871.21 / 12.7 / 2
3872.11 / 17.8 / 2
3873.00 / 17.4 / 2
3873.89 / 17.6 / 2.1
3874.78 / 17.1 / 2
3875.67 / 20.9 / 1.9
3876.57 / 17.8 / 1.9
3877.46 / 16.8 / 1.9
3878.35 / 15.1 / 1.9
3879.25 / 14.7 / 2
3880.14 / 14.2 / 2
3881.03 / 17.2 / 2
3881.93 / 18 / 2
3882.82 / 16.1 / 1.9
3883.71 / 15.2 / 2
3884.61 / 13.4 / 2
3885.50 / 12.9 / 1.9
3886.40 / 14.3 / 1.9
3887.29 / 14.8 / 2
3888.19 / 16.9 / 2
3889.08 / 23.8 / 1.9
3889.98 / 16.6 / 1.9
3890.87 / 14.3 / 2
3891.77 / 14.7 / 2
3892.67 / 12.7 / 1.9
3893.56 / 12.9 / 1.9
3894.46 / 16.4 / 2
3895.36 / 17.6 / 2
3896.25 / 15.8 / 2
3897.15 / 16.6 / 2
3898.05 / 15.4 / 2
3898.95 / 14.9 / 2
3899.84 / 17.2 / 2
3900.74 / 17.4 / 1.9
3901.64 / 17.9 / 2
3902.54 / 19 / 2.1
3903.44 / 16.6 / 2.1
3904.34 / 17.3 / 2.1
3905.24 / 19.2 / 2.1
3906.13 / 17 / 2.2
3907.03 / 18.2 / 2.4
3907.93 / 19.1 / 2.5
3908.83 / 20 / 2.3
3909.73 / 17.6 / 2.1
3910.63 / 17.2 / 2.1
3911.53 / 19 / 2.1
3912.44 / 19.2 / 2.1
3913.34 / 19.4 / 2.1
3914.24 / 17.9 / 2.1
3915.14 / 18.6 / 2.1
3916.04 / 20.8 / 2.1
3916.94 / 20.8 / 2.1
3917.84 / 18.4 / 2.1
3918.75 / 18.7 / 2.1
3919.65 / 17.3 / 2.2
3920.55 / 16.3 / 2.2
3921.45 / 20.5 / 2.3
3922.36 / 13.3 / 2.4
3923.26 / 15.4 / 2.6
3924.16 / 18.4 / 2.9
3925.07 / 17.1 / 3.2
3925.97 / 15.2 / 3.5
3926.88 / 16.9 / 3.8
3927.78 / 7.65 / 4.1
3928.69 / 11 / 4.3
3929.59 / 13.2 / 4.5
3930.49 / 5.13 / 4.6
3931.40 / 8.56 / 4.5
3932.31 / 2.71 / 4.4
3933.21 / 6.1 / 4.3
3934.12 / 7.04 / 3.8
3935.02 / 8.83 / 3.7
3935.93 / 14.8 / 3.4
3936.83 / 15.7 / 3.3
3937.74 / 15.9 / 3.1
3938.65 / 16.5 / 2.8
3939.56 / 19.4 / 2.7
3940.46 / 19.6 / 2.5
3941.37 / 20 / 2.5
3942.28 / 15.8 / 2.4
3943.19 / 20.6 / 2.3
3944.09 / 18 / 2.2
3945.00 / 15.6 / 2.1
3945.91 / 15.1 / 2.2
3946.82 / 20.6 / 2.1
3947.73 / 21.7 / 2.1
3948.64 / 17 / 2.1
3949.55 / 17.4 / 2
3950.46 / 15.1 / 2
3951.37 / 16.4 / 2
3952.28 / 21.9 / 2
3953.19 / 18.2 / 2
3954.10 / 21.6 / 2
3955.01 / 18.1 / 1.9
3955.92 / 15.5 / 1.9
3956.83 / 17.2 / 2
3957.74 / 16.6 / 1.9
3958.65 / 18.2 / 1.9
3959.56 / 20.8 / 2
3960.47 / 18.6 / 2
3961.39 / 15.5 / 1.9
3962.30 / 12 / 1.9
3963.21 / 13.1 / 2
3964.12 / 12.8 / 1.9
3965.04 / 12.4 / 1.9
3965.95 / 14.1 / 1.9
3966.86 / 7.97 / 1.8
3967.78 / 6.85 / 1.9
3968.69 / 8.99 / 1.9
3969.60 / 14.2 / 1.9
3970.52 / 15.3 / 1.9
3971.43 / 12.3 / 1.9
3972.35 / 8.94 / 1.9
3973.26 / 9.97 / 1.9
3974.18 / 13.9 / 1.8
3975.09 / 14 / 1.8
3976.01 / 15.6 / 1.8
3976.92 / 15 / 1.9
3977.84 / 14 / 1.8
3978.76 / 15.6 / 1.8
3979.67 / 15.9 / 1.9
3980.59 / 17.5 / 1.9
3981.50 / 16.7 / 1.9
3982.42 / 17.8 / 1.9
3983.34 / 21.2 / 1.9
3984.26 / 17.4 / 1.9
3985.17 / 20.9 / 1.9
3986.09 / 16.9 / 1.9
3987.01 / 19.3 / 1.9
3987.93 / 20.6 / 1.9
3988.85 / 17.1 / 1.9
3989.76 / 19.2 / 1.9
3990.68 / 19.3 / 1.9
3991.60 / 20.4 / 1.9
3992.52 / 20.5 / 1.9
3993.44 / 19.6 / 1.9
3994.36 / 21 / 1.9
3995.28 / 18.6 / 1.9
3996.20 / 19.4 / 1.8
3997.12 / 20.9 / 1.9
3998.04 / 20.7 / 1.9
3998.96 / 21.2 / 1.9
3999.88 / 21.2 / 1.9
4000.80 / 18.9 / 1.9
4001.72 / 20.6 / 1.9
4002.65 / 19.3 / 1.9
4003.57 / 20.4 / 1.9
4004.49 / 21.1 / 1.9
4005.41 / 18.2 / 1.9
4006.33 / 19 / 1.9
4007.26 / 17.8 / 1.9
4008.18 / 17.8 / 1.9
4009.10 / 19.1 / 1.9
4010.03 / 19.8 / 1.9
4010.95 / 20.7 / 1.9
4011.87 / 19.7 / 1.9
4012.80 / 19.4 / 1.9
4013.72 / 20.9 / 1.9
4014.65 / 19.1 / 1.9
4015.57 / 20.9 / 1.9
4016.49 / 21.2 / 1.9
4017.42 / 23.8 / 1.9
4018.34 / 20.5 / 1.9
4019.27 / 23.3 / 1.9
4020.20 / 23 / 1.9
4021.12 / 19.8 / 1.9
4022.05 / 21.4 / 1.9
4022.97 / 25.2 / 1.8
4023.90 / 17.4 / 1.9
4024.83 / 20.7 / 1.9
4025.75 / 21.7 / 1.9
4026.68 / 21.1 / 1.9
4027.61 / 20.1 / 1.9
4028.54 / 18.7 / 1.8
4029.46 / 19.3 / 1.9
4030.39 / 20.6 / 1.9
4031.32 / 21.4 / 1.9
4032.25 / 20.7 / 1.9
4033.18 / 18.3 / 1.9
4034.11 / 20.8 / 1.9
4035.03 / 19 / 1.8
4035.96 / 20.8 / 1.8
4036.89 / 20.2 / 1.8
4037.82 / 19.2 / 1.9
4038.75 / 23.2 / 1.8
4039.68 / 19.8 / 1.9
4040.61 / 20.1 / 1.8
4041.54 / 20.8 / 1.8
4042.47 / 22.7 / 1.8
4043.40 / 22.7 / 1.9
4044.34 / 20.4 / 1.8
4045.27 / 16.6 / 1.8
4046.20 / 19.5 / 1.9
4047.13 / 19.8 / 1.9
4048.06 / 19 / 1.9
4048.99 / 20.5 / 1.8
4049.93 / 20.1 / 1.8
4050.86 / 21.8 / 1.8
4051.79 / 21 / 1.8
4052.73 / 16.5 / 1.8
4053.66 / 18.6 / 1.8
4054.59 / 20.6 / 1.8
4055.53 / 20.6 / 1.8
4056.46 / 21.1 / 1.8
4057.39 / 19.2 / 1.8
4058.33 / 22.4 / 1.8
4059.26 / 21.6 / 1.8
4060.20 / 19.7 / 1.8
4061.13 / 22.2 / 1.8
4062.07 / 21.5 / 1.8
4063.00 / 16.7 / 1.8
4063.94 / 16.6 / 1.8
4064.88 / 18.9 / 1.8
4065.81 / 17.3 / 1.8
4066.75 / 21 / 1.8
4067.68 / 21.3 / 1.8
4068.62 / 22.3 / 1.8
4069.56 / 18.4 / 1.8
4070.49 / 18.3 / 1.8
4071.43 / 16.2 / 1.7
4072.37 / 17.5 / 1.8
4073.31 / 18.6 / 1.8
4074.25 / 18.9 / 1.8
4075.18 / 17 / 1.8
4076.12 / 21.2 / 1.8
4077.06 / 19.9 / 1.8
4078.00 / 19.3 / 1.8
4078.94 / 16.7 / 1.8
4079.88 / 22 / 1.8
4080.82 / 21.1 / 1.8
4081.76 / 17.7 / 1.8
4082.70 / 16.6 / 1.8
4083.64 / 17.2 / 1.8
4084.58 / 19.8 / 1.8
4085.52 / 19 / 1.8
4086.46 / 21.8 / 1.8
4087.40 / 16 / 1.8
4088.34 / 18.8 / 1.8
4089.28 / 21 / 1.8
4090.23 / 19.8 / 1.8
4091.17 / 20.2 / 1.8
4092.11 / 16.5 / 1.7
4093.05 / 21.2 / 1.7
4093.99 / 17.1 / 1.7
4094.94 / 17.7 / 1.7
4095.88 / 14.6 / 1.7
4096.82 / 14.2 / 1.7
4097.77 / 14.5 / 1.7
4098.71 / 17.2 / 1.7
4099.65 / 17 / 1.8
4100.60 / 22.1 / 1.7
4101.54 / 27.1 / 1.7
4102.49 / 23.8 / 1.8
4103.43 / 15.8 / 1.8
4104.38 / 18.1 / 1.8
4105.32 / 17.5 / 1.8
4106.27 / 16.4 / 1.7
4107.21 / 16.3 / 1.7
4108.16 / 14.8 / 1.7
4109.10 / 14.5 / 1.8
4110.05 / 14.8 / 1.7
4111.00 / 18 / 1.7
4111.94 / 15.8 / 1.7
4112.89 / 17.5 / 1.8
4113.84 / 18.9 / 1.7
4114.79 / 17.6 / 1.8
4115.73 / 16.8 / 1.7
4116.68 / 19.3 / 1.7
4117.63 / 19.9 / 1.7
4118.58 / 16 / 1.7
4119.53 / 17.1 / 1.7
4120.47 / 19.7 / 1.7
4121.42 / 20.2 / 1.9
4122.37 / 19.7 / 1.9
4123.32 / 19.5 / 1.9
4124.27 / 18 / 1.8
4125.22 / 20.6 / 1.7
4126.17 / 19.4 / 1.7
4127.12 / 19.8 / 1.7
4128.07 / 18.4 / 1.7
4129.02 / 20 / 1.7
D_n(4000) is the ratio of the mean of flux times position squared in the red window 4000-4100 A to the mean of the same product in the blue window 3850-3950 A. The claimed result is 1.3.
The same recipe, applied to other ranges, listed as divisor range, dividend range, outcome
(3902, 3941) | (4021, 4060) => 1.37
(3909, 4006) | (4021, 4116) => 1.23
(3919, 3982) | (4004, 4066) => 1.42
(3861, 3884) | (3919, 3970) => 0.85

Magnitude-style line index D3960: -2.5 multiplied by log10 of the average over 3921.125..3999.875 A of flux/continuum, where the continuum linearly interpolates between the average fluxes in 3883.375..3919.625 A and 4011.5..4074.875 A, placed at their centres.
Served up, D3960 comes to 0.16 mag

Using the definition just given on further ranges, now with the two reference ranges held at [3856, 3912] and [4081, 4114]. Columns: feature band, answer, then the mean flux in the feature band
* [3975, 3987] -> 0.050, 17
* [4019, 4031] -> -0.171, 20.9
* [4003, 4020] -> -0.135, 20.2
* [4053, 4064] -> -0.126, 20.1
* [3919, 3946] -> 0.232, 14.3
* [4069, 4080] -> -0.038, 18.6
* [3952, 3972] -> 0.182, 15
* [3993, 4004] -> -0.134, 20.1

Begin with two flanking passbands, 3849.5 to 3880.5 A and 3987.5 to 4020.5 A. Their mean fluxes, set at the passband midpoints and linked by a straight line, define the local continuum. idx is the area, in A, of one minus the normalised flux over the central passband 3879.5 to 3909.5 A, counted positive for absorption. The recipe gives 3.9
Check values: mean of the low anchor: 18.6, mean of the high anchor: 20.1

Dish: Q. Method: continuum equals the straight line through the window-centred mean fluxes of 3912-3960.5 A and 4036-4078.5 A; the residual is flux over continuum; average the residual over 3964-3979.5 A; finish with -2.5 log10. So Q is 0.35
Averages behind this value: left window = 16.2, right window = 19.8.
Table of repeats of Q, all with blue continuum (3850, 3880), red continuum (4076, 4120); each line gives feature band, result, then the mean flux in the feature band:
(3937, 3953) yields 0.035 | 18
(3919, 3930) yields 0.217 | 15.3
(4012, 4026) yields -0.153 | 21.2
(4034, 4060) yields -0.111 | 20.3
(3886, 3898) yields 0.174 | 15.9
